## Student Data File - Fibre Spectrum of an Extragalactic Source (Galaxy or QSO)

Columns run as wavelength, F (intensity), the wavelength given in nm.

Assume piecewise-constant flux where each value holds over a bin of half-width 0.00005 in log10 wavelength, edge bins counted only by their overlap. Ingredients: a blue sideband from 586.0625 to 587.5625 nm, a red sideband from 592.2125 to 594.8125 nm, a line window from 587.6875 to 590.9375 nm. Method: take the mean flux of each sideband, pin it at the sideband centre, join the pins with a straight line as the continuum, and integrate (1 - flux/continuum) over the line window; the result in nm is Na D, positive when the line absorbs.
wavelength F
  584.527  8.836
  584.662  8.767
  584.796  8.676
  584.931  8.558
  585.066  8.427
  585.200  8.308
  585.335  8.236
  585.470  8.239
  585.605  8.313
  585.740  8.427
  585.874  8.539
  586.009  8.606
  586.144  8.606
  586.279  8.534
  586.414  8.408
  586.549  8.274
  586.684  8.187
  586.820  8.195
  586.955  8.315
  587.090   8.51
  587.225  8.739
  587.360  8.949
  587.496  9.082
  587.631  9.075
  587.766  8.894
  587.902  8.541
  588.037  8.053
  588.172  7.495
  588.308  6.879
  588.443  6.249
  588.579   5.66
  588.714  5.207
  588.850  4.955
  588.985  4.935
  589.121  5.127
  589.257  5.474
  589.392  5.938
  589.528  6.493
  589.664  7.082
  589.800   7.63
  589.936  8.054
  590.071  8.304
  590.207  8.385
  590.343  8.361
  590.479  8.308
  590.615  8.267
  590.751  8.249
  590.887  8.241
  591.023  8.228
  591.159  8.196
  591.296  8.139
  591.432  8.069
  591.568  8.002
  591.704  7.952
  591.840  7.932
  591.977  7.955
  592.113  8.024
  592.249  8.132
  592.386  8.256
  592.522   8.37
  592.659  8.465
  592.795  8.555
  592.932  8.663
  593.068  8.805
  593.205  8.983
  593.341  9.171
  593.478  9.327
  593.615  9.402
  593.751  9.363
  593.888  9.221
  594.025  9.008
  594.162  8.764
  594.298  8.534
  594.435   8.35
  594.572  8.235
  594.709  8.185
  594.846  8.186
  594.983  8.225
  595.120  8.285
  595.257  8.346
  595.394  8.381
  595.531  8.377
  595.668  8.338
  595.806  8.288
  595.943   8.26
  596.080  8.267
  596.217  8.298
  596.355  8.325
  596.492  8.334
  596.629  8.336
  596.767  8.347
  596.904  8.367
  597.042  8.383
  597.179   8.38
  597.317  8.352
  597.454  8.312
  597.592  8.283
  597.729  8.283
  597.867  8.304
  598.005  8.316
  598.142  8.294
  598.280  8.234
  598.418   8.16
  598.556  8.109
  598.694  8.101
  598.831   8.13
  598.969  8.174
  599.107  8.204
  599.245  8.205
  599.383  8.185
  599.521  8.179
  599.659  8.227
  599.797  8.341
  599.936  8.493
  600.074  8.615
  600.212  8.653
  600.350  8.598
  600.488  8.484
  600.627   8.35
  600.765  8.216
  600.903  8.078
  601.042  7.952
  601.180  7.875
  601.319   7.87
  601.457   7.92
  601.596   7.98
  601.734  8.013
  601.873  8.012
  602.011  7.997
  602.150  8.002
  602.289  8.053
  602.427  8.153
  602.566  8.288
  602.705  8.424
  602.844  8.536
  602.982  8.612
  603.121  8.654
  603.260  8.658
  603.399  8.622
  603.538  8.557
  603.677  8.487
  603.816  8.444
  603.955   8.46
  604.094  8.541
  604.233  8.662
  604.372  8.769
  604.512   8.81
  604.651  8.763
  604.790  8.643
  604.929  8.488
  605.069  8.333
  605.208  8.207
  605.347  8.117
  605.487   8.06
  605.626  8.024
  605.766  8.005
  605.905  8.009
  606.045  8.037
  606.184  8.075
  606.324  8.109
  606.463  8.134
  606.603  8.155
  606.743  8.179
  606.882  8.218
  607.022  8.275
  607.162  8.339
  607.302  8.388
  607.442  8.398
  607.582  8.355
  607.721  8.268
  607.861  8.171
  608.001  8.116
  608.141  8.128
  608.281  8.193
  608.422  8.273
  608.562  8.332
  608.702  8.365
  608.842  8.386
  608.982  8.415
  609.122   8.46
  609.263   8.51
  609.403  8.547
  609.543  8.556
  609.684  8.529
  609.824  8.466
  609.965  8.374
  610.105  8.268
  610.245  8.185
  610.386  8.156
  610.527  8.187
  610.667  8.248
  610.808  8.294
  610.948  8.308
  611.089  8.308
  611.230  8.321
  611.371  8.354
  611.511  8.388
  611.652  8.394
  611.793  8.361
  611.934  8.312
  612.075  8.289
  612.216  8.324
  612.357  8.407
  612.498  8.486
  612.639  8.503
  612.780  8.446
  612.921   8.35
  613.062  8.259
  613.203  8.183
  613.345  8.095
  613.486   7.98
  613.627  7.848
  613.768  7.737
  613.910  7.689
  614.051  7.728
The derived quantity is 0.56 nm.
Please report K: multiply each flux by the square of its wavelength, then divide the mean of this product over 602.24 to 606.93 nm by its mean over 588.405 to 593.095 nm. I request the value 1.2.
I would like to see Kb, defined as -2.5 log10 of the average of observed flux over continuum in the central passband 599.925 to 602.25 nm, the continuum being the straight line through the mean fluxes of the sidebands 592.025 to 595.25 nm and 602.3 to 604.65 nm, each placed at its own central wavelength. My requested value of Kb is 0.05 mag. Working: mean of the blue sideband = 8.62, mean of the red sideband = 8.54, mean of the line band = 8.17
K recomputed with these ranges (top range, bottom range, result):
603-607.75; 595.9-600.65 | 1.03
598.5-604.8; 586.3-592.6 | 1.13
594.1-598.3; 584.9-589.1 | 1.09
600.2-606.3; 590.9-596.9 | 1.02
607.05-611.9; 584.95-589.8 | 1.18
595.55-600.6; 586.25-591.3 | 1.13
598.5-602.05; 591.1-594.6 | 0.98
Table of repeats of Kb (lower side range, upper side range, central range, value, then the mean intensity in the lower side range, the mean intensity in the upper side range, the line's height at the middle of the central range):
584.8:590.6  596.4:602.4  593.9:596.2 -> -0.05 mag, 7.74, 8.23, 8.05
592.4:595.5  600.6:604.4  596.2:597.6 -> 0.03 mag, 8.66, 8.29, 8.53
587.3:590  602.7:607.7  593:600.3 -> -0.11 mag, 6.98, 8.38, 7.65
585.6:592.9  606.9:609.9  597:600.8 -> -0.03 mag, 7.81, 8.35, 8.08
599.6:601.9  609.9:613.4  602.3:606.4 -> -0.02 mag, 8.22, 8.31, 8.25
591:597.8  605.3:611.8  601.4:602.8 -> 0.03 mag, 8.43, 8.27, 8.34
